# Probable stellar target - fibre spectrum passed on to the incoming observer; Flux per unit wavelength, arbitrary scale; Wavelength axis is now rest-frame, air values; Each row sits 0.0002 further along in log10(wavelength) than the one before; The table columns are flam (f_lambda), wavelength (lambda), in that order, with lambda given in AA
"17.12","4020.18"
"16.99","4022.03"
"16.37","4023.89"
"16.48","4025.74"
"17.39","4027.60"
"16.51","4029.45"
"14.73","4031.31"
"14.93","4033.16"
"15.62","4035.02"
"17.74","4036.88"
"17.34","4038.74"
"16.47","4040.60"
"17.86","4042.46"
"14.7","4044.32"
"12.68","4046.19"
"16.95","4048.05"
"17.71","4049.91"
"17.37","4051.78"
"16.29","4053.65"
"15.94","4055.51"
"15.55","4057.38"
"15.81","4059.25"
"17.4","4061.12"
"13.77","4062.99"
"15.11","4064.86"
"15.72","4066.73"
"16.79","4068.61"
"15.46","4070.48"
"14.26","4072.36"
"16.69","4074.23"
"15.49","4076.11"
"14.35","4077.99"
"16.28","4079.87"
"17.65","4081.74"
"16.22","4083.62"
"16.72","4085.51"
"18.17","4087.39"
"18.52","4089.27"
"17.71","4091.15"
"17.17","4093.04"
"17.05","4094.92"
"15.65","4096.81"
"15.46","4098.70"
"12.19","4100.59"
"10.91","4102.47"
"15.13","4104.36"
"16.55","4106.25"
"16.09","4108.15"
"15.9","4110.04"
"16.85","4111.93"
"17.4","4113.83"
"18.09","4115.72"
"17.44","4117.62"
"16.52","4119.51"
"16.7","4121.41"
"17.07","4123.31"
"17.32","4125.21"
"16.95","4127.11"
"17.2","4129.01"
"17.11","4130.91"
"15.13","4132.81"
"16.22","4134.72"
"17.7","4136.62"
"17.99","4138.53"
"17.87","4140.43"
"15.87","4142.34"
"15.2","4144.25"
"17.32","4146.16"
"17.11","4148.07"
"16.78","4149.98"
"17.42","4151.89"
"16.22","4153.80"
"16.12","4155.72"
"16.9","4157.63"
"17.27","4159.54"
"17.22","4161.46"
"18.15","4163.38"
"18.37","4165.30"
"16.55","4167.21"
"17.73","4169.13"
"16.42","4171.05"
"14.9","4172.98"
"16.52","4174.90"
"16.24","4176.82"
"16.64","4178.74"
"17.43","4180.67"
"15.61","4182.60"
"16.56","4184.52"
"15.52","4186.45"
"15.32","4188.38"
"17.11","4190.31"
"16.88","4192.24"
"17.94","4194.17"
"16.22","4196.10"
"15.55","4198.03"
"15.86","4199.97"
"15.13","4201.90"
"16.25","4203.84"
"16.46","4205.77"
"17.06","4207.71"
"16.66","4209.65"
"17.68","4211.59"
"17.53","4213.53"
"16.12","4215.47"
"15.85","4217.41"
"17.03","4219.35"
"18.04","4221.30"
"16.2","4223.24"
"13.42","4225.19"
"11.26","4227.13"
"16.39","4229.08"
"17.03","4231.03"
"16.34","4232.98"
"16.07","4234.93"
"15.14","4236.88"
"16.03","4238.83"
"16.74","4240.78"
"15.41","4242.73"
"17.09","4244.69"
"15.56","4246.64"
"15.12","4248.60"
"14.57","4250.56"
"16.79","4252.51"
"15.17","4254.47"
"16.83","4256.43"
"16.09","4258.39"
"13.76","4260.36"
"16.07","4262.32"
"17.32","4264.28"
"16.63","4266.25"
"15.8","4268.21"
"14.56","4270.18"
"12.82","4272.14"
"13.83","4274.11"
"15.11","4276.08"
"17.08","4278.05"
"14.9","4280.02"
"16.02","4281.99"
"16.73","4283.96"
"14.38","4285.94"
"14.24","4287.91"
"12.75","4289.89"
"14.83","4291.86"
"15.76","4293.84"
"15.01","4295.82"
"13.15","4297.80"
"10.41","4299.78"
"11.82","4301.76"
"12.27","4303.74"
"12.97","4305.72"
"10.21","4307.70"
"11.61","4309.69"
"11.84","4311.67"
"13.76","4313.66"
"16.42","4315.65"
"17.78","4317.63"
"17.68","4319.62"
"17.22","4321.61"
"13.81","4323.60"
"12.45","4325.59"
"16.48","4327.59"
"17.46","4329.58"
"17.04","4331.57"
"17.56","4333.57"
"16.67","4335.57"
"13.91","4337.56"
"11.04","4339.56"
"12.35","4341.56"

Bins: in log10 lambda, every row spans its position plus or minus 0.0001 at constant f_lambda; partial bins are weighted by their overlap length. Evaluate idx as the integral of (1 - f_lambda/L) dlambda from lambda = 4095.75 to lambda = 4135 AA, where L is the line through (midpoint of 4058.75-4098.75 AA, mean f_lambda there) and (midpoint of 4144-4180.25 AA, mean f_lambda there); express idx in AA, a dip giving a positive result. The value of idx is 1.0 AA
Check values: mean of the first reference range 16.3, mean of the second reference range 16.8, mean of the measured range 16.1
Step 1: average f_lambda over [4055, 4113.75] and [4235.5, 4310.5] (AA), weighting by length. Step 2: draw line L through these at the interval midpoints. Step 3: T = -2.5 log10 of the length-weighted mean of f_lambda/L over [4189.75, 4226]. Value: -0.09 mag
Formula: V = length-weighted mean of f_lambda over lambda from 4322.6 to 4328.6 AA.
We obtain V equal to 14.3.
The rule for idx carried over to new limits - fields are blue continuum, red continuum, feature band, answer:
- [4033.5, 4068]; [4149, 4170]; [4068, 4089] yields 0.15 AA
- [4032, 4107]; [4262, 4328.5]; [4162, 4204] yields -3.50 AA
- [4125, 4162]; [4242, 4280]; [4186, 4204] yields 0.08 AA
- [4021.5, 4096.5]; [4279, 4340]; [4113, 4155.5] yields -3.16 AA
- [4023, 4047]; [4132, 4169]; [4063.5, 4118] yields 1.40 AA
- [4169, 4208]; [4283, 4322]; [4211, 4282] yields -2.94 AA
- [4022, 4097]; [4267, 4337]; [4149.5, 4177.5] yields -2.30 AA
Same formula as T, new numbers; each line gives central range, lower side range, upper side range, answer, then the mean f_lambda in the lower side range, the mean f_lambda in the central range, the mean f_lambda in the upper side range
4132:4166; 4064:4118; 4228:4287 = -0.064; 16.1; 16.9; 15.7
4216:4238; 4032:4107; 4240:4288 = -0.005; 16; 15.7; 15.6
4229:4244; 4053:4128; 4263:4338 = -0.067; 16.2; 16.1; 14.8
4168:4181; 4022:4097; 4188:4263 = -0.026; 16.3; 16.5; 16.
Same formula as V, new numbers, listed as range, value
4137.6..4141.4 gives 17.9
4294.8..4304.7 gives 12.5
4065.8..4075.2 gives 15.8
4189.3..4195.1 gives 17.3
